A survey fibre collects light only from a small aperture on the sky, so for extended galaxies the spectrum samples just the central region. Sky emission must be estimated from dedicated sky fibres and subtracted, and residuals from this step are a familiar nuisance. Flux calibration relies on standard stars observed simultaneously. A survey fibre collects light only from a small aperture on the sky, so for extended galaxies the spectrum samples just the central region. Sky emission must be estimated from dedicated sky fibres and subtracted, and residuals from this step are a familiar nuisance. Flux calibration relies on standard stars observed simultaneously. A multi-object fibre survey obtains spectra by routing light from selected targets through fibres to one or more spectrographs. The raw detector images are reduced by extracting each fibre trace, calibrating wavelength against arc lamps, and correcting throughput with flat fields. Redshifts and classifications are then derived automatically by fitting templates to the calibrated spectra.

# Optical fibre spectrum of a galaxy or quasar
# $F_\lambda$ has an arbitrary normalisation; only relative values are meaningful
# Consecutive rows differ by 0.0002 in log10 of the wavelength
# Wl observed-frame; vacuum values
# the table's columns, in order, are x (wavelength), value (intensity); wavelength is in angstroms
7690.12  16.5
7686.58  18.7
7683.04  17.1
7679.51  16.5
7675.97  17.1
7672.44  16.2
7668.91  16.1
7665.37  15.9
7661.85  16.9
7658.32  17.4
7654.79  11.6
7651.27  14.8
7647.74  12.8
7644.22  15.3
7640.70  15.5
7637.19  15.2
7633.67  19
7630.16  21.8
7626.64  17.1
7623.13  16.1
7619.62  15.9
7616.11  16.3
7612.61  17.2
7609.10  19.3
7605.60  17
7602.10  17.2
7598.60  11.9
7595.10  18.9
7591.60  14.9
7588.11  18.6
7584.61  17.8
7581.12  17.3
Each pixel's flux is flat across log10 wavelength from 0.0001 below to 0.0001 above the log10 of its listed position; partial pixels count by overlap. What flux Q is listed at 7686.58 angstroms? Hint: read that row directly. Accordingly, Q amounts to 18.7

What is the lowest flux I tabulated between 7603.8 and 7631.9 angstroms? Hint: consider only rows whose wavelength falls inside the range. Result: 15.9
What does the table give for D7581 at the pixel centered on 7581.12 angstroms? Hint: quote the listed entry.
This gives 17.3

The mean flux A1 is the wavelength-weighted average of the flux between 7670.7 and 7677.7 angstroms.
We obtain 16.7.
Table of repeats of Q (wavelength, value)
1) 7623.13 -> 16.1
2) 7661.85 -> 16.9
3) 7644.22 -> 15.3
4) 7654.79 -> 11.6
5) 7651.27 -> 14.8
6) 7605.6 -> 17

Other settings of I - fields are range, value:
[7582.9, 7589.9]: 17.8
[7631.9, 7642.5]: 15.2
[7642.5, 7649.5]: 12.8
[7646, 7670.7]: 11.6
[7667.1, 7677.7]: 16.1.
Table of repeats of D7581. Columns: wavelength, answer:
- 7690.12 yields 16.5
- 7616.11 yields 16.3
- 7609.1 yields 19.3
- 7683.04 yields 17.1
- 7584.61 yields 17.8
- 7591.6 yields 14.9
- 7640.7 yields 15.5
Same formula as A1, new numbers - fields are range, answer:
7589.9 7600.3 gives 15.2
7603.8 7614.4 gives 17.8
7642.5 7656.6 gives 13.6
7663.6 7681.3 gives 16.4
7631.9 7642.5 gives 16.6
